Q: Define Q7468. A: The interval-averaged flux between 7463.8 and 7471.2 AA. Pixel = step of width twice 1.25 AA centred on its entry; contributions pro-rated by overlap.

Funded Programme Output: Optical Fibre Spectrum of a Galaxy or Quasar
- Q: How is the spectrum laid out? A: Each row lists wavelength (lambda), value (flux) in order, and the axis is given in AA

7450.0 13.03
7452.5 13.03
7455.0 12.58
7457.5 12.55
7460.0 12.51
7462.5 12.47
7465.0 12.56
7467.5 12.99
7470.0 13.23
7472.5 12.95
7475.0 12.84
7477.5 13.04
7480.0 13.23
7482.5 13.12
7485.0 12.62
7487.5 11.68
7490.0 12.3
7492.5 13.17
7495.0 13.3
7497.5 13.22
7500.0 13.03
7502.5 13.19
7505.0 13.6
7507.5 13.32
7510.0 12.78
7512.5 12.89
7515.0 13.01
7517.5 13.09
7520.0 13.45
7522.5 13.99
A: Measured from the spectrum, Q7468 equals 12.9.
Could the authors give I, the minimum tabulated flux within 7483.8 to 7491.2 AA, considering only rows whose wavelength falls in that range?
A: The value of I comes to 11.68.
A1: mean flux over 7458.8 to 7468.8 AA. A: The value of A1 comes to 12.6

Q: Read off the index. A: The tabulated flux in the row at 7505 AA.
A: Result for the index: 13.6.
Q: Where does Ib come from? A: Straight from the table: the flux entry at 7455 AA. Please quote 12.58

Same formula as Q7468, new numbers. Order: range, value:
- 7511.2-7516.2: 12.9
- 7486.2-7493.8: 12.4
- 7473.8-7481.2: 13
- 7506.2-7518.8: 13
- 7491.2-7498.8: 13.2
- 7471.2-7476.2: 12.9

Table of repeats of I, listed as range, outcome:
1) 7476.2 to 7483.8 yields 13.04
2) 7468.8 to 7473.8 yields 12.95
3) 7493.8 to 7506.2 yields 13.03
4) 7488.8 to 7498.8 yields 12.3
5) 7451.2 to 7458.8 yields 12.55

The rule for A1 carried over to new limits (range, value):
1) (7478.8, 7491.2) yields 12.6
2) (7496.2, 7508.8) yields 13.3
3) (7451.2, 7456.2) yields 12.8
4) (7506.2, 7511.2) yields 13.1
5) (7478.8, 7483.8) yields 13.2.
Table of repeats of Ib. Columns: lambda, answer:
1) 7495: 13.3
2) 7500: 13.03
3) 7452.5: 13.03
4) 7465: 12.56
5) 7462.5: 12.47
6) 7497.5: 13.22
